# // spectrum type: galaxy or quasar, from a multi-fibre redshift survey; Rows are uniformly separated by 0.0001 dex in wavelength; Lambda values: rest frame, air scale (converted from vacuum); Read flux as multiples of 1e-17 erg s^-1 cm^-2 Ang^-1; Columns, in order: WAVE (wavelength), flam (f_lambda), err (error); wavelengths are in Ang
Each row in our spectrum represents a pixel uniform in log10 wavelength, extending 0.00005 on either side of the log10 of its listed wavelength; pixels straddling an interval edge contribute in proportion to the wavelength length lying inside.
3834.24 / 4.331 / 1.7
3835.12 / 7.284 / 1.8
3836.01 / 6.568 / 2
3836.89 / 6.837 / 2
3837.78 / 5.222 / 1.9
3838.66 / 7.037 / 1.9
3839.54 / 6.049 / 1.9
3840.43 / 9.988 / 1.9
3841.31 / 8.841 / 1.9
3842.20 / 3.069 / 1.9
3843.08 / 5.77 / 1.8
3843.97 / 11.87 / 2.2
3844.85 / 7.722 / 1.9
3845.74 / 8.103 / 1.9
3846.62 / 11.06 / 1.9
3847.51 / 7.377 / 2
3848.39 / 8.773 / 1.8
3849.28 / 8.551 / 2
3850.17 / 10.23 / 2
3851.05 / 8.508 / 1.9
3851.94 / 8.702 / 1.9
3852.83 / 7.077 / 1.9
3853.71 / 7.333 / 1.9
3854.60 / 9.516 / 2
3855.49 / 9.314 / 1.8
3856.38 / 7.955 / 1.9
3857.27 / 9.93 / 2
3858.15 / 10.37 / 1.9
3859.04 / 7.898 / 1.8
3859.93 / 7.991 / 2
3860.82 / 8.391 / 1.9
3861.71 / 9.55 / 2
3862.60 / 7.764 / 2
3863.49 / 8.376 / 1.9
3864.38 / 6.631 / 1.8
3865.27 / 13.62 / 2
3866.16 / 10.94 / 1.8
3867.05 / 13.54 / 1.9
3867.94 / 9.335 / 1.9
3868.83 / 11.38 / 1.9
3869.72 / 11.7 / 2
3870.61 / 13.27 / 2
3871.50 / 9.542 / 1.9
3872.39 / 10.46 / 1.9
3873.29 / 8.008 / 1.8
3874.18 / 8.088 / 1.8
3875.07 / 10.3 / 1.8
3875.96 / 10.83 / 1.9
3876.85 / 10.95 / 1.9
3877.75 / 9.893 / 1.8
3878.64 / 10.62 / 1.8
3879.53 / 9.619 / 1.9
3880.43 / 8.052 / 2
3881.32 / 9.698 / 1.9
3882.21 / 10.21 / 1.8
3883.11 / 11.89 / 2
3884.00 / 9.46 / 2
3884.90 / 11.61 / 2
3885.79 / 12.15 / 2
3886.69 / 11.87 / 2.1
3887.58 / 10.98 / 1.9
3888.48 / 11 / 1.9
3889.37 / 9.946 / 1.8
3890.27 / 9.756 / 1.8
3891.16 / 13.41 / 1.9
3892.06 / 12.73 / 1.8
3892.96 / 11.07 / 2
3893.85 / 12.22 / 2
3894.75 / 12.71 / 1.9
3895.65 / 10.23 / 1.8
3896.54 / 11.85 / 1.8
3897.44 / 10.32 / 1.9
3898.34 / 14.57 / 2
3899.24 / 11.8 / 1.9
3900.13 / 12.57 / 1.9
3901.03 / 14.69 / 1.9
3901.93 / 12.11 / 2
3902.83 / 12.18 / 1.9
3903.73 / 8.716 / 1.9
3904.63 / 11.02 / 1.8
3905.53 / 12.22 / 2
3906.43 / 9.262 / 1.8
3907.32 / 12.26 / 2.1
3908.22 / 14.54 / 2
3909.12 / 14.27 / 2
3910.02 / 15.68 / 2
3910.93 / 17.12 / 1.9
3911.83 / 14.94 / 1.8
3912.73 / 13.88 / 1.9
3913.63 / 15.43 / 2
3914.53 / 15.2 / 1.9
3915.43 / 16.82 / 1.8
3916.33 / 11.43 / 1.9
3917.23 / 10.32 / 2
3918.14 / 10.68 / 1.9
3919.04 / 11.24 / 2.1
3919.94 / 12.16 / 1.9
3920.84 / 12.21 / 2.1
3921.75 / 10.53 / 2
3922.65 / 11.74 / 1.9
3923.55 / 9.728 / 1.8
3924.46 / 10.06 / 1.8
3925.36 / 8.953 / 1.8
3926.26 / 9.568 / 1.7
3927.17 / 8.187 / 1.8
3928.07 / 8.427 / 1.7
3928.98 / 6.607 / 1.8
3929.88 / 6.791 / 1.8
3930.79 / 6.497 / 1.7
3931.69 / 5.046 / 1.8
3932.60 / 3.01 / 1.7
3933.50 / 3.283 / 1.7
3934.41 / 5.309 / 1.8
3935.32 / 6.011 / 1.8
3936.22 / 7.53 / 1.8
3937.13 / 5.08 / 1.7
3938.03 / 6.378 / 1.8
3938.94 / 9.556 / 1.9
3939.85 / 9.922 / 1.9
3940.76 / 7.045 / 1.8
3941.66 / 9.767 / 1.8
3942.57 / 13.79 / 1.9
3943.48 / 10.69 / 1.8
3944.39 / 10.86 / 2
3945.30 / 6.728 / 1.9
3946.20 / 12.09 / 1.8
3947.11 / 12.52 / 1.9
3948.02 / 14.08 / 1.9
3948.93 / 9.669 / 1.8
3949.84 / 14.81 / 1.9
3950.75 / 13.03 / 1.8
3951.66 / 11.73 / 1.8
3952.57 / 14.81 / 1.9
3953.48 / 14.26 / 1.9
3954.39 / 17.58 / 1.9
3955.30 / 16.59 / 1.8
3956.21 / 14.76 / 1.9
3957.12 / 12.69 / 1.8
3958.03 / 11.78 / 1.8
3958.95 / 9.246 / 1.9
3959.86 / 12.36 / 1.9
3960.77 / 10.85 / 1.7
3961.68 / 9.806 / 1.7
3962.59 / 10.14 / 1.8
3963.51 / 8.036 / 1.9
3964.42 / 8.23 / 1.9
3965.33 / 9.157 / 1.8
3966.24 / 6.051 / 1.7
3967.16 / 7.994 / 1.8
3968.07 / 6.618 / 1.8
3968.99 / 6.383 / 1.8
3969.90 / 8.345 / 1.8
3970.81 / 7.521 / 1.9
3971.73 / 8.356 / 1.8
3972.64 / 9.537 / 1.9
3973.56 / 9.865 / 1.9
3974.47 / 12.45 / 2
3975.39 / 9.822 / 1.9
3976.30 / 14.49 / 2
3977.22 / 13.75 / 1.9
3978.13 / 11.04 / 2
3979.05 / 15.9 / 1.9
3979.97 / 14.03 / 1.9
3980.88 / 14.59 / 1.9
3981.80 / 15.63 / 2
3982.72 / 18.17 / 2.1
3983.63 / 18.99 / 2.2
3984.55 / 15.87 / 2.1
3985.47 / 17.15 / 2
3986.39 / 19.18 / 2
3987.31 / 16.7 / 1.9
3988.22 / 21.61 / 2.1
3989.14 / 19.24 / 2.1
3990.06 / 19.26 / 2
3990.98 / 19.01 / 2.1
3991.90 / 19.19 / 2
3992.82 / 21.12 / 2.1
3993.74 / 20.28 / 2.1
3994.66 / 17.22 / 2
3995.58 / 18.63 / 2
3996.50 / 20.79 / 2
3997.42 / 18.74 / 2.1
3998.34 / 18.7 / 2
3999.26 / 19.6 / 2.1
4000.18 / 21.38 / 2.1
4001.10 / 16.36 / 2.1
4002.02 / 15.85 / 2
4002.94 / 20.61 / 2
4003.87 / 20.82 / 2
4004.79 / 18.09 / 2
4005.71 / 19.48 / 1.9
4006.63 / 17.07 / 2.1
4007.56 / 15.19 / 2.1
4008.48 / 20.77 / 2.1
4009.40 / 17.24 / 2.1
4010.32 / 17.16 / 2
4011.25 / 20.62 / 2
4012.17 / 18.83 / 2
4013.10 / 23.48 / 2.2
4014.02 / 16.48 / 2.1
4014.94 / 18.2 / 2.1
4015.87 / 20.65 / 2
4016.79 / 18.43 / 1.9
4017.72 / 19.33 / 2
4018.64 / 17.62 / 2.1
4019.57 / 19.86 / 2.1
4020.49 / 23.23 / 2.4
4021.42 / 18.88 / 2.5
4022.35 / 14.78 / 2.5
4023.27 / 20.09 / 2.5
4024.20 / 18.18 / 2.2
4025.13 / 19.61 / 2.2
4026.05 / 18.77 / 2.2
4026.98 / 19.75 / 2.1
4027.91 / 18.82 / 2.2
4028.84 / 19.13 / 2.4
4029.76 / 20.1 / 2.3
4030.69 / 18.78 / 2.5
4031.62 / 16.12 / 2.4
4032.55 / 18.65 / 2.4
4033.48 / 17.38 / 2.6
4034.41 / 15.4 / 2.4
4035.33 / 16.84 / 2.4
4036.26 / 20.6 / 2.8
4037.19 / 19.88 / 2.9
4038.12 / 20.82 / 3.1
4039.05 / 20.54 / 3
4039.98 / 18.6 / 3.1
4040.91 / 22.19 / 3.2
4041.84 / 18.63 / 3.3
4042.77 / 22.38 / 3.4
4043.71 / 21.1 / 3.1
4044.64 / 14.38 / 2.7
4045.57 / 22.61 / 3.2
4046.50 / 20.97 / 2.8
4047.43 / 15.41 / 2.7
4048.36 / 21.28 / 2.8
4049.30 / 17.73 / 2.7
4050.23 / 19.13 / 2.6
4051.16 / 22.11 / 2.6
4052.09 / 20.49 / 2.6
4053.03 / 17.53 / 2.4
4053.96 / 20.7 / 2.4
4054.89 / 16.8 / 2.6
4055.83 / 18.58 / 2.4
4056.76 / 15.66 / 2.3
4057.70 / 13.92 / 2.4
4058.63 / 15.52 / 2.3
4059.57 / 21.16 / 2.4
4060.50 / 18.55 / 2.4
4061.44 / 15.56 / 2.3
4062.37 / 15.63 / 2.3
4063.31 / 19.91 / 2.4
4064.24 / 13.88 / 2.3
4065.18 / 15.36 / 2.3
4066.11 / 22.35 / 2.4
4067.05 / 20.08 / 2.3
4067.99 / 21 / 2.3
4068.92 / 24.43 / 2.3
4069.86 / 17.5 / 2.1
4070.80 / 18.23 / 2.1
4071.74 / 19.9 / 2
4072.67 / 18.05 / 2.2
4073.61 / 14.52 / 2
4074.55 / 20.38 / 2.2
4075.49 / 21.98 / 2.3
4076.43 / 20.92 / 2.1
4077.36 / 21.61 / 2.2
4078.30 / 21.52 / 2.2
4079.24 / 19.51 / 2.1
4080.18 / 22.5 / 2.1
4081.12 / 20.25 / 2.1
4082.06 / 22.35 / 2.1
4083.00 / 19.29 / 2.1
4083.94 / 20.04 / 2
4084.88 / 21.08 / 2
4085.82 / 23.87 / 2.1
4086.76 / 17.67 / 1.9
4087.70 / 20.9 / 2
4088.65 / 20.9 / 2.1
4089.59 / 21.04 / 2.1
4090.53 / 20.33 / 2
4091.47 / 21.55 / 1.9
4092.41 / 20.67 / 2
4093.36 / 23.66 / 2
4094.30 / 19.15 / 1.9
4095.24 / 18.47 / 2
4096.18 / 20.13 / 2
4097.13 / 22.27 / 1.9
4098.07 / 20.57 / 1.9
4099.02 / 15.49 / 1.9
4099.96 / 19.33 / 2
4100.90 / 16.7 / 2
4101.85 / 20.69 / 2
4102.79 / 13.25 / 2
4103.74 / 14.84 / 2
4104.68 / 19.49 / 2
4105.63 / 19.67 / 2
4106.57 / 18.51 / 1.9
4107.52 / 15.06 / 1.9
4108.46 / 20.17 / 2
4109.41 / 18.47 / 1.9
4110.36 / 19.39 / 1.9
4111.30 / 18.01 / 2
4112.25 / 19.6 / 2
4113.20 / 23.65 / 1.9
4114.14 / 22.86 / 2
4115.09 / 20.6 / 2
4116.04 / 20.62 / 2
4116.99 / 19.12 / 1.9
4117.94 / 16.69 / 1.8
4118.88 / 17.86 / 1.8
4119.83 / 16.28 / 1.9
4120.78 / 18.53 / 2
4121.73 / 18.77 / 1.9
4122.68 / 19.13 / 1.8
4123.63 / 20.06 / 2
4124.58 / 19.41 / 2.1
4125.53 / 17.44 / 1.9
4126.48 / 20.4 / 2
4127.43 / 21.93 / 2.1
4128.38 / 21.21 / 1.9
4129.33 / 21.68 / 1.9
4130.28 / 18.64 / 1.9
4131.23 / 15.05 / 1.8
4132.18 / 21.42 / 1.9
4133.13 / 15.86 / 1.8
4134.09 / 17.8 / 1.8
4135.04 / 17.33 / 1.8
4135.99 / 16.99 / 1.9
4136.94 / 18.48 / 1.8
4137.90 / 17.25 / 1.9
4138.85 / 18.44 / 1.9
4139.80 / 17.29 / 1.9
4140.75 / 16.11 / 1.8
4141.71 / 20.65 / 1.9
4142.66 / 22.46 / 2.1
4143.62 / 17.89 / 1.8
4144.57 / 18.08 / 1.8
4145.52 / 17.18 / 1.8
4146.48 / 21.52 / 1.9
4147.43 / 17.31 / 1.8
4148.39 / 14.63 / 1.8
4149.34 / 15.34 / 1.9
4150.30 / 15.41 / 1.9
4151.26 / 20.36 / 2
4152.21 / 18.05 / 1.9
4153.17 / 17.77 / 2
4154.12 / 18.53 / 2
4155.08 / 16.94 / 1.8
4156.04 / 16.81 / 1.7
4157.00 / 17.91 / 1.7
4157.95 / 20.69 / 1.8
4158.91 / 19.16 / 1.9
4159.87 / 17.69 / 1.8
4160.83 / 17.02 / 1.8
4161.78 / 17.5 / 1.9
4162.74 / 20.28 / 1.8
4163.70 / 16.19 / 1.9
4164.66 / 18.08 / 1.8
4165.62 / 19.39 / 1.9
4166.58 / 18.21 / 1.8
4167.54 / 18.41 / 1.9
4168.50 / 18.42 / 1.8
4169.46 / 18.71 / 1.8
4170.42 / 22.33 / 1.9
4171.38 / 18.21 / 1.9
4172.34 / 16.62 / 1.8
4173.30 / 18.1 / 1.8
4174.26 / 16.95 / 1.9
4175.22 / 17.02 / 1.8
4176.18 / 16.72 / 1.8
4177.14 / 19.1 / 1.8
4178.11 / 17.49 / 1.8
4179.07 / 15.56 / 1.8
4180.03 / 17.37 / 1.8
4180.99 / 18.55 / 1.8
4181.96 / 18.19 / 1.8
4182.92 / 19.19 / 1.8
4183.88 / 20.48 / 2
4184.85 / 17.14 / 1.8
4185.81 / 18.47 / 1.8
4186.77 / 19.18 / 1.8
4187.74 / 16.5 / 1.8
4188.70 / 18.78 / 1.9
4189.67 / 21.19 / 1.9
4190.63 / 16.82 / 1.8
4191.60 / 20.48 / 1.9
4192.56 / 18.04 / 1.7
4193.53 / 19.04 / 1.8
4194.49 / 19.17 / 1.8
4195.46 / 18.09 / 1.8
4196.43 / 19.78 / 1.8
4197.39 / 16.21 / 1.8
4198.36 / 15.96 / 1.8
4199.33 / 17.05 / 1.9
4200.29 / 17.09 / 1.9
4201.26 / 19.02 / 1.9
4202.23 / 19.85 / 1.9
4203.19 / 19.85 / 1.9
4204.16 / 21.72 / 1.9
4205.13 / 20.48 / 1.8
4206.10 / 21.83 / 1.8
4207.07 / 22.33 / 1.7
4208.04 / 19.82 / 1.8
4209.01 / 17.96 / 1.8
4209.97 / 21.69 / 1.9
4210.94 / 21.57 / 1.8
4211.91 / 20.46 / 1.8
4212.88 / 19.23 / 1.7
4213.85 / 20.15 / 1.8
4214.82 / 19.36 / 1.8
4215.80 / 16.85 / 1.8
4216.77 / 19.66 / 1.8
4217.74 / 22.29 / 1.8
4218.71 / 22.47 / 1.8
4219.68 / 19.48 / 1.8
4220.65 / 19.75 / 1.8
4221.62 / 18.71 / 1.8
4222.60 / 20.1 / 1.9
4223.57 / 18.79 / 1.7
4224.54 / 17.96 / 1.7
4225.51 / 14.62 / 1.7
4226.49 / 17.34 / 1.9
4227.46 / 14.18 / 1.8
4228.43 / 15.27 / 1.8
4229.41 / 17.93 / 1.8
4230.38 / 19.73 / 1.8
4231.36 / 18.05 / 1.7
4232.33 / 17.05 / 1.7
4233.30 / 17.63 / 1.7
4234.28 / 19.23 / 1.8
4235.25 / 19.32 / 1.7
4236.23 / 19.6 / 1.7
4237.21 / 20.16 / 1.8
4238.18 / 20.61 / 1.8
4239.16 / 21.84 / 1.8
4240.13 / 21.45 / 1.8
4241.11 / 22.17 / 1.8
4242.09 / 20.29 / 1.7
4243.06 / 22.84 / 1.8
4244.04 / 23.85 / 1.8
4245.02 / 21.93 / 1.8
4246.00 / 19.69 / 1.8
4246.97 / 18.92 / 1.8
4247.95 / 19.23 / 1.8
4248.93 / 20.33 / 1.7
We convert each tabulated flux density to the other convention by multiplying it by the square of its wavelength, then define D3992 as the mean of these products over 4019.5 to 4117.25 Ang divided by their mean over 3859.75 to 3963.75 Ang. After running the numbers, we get 1.9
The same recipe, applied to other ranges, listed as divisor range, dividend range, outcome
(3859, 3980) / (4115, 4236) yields 1.97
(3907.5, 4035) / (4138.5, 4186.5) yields 1.41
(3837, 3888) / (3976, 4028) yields 2.11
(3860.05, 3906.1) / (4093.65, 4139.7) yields 1.95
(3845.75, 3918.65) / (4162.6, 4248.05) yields 2.04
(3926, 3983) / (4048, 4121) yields 2.01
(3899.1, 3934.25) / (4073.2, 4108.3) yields 1.96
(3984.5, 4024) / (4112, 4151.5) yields 1.05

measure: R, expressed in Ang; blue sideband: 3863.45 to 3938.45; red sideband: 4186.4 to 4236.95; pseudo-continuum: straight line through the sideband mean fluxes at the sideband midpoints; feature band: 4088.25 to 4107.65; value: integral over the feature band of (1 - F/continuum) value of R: -4.0 Ang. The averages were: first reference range 10.7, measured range 19.2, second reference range 18.9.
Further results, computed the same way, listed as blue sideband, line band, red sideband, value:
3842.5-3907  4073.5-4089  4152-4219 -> -4.7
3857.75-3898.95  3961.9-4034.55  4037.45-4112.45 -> -1.9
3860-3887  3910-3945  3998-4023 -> 9.4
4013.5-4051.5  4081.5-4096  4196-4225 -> -1.1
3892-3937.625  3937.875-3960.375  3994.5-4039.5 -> 2.6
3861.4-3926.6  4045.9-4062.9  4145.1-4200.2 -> -3.3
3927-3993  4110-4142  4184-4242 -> -4.8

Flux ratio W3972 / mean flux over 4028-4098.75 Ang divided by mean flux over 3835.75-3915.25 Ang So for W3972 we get 1.86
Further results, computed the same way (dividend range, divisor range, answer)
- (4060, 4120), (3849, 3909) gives 1.85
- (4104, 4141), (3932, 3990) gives 1.64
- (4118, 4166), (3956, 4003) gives 1.28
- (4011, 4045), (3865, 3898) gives 1.75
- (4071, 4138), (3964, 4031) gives 1.17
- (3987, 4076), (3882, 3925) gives 1.56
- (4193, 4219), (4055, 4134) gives 1.02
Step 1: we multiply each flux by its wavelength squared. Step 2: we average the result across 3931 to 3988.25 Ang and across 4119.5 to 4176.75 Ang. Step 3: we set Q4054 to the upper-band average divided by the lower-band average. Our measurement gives 1.8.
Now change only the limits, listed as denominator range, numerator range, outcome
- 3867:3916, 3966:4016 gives 1.45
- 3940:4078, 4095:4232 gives 1.21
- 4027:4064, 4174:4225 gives 1.10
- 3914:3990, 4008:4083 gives 1.78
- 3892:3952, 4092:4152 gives 1.92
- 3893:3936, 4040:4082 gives 1.89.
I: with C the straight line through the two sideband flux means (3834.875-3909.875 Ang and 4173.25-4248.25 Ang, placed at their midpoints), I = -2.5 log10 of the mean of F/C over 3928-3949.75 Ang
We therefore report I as 0.39 mag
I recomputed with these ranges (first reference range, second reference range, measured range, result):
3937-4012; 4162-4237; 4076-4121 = -0.18 mag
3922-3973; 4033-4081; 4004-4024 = -0.23 mag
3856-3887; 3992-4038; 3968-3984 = 0.34 mag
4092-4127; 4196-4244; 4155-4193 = 0.06 mag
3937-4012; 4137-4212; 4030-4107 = -0.19 mag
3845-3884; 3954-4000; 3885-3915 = -0.14 mag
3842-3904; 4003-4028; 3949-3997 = 0.20 mag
